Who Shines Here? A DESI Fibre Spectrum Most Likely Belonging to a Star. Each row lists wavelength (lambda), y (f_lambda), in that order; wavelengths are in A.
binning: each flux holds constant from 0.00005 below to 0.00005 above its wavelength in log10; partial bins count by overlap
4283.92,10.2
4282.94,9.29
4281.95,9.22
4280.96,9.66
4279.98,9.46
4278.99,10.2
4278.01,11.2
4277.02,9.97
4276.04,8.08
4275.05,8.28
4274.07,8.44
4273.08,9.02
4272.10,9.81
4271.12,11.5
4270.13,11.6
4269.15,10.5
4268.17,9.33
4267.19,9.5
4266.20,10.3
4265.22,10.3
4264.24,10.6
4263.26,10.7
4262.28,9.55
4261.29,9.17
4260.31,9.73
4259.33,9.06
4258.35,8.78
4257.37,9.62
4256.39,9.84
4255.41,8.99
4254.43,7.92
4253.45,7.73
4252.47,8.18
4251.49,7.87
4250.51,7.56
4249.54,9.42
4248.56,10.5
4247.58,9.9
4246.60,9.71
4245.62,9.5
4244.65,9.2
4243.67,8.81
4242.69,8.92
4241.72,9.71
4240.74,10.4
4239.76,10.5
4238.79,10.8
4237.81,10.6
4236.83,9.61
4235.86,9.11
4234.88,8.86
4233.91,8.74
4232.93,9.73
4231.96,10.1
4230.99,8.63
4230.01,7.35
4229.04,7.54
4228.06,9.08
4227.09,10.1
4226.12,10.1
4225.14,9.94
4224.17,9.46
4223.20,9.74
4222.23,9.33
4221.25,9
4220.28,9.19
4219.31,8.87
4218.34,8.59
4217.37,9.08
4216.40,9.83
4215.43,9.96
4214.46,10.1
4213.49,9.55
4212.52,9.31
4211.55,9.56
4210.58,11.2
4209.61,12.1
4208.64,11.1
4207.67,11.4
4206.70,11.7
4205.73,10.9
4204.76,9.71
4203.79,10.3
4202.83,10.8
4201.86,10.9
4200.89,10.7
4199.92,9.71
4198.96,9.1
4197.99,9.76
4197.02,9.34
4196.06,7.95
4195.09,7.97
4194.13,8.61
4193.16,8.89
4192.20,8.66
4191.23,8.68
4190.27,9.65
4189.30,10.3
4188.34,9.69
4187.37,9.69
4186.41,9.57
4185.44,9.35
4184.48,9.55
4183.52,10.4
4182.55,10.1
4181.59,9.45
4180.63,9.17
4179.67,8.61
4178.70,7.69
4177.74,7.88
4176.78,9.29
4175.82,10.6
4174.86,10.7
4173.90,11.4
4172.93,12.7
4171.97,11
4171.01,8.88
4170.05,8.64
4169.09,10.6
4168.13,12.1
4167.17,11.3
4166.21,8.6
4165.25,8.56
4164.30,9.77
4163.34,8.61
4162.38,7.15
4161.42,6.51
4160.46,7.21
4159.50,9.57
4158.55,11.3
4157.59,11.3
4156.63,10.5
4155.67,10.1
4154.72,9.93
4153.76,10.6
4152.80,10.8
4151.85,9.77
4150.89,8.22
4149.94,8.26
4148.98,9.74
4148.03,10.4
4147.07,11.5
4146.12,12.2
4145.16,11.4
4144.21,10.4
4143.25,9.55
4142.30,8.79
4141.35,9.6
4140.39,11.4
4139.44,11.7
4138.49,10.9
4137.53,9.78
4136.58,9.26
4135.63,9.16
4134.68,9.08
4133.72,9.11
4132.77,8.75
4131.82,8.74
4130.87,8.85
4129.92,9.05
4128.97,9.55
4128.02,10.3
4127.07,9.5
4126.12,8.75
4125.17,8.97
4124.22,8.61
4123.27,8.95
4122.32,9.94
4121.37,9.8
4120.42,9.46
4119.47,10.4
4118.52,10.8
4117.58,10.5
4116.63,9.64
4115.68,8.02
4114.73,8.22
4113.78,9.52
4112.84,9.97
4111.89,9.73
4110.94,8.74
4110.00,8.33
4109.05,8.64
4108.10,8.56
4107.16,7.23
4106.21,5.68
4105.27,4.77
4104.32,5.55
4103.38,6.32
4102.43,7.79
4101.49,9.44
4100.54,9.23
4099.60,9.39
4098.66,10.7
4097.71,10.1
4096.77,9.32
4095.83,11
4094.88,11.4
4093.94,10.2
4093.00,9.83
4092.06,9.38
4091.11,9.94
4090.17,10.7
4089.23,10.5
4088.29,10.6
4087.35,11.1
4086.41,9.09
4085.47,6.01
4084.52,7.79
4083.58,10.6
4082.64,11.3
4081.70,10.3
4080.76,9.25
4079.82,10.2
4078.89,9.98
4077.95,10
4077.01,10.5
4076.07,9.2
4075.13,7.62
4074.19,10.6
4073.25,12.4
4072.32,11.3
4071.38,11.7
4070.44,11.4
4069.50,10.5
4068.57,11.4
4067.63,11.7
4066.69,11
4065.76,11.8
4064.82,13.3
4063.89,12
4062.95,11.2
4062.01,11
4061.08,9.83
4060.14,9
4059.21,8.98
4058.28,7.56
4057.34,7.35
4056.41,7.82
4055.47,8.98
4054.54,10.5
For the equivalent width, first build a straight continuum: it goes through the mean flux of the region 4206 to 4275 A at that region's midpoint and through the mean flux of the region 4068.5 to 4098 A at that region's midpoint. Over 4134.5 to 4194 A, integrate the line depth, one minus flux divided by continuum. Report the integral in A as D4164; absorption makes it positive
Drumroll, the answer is 0.53 A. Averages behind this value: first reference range 10.1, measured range 9.77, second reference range 9.59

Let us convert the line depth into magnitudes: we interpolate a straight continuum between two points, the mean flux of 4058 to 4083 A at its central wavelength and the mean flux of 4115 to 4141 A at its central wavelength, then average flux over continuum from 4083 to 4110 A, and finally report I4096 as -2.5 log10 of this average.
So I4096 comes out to 0.13 mag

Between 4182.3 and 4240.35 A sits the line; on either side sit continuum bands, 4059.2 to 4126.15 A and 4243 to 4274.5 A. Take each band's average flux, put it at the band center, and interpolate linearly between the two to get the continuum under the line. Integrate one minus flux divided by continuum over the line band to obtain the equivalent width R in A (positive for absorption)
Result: -0.9 A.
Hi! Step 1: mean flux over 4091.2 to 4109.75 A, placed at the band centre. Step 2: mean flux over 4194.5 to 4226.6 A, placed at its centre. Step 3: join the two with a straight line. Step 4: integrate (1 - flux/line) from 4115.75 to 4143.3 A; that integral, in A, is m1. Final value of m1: -1.8 A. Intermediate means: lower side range 8.68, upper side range 9.88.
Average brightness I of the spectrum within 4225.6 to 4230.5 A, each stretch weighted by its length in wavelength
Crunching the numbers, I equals 8.83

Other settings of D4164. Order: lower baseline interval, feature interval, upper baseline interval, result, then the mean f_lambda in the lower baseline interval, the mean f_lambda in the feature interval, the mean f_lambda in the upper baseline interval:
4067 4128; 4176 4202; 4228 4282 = 0.52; 9.51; 9.28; 9.44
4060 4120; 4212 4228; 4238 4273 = 0.21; 9.74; 9.5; 9.59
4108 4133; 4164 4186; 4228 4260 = -1.45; 9.28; 9.84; 9.16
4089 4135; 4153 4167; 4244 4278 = -0.19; 9.11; 9.34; 9.44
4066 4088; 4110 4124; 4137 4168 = 0.77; 10.2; 9.49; 9.88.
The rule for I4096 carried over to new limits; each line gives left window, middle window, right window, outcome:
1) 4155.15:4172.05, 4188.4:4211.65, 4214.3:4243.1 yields -0.06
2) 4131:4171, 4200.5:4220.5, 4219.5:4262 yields -0.09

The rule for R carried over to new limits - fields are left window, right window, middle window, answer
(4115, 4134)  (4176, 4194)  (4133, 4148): -1.4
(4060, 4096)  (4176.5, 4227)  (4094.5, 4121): 3.6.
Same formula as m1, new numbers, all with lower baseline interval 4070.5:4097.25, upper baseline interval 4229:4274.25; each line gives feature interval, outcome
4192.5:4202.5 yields 0.4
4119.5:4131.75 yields 0.7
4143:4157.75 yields -0.7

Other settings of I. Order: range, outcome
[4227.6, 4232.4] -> 8.51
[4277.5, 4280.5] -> 10.3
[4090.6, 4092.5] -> 9.66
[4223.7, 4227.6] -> 9.9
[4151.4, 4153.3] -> 10.3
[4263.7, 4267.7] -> 10.2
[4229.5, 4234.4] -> 8.91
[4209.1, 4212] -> 11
